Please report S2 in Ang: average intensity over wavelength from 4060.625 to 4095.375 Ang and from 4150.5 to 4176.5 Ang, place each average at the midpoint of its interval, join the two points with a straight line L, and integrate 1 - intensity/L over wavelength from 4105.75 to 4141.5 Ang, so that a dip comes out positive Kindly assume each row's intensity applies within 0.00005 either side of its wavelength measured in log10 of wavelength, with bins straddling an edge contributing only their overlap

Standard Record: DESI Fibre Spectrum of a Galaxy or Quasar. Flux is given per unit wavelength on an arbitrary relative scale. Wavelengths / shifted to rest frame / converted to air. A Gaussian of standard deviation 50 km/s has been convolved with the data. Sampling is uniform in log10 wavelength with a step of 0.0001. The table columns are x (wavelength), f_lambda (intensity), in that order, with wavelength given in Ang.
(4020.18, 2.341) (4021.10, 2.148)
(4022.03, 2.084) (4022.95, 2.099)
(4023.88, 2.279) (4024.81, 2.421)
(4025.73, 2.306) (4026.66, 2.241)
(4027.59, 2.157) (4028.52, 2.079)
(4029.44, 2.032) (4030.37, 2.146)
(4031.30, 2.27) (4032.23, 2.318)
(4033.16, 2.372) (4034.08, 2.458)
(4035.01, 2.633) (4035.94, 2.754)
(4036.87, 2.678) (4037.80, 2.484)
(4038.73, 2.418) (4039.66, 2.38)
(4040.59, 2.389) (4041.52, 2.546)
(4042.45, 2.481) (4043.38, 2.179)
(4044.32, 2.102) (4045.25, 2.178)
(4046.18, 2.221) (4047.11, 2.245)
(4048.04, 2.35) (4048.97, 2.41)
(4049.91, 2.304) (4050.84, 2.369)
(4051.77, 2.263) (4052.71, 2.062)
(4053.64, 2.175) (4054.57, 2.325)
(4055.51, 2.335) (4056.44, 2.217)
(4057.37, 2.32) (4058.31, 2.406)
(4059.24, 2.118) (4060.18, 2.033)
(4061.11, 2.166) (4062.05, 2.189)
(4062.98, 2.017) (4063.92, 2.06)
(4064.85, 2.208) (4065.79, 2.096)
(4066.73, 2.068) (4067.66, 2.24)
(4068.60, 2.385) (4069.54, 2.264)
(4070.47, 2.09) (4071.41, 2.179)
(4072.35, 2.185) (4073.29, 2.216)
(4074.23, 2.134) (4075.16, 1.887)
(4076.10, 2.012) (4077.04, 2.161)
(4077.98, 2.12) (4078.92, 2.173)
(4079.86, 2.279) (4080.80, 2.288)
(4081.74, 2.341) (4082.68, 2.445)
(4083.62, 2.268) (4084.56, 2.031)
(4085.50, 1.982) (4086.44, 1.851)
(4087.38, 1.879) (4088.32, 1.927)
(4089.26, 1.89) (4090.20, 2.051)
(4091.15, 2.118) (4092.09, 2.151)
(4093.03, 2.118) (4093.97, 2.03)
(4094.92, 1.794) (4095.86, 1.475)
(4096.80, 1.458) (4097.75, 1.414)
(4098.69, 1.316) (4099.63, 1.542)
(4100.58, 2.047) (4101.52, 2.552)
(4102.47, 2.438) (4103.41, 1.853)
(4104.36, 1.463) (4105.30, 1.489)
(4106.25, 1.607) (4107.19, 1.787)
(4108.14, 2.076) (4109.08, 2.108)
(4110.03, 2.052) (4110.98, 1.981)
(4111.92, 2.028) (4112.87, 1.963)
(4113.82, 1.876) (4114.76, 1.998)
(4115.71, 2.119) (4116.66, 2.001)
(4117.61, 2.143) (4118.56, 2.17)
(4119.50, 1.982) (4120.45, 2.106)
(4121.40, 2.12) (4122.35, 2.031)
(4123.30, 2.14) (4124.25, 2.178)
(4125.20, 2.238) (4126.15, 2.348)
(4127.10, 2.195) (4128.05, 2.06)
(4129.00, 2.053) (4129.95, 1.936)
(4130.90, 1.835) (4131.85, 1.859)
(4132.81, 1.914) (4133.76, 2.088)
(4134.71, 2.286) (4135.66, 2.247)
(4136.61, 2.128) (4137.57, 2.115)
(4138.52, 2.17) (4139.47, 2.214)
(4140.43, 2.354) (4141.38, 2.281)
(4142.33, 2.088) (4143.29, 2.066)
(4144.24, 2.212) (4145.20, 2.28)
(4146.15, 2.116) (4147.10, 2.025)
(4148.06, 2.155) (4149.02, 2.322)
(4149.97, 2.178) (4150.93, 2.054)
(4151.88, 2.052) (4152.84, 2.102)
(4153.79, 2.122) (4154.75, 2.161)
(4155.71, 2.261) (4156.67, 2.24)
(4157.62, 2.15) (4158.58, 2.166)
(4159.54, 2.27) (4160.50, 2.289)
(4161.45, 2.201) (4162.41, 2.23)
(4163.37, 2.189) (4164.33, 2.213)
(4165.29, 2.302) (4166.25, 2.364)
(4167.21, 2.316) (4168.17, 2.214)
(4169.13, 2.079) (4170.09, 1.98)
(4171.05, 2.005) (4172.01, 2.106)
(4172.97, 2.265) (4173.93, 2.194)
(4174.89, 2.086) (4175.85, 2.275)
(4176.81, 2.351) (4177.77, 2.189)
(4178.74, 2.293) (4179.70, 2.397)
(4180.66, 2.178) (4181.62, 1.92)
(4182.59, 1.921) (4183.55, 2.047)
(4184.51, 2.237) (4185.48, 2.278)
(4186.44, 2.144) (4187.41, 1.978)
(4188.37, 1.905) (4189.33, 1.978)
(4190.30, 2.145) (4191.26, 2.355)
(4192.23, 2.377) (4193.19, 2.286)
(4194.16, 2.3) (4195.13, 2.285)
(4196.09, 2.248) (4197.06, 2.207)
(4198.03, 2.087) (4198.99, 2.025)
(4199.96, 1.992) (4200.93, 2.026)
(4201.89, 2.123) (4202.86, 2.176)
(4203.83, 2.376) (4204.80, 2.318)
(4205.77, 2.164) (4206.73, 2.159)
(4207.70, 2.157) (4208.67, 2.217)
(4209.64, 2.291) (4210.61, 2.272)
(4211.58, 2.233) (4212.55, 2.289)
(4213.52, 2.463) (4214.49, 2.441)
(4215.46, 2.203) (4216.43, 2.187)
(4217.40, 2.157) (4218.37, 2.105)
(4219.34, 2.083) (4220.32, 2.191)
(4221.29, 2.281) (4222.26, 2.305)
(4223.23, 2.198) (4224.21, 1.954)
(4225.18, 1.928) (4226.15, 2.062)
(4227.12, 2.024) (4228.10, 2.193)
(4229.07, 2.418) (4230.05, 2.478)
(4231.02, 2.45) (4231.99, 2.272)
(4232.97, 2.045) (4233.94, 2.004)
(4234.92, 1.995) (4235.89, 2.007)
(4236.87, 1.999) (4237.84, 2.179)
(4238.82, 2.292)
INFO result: 1.34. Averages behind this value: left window 2.12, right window 2.18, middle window 2.07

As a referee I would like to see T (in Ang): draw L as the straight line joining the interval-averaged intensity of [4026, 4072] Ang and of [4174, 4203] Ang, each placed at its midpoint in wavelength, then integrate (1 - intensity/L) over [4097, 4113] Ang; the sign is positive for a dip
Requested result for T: 2.7 Ang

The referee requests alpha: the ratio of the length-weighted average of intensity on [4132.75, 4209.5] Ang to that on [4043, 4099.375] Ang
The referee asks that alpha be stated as 1.03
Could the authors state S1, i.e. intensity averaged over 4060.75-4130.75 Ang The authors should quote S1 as 2.03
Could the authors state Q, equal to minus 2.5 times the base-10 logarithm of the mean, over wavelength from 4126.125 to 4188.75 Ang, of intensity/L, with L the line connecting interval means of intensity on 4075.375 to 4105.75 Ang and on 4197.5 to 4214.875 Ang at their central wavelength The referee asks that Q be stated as -0.02 mag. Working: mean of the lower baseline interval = 1.97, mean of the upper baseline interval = 2.21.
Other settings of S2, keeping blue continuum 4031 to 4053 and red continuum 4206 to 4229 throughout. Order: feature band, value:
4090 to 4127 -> 5.5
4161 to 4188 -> 0.8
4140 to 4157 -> 0.7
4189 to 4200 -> 0.1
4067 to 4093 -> 2.3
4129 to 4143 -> 1.1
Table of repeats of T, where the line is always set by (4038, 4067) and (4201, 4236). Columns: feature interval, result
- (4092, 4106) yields 2.75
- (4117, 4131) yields 0.75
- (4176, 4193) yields 0.37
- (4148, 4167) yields 0.13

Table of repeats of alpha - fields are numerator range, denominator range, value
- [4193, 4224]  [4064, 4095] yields 1.04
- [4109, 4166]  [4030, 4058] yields 0.91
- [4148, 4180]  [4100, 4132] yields 1.09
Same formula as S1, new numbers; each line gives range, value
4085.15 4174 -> 2.06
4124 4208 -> 2.16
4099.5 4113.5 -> 1.94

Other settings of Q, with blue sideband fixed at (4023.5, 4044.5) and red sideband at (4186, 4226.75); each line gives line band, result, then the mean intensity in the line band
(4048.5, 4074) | 0.06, 2.21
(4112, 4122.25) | 0.11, 2.05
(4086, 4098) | 0.23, 1.87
